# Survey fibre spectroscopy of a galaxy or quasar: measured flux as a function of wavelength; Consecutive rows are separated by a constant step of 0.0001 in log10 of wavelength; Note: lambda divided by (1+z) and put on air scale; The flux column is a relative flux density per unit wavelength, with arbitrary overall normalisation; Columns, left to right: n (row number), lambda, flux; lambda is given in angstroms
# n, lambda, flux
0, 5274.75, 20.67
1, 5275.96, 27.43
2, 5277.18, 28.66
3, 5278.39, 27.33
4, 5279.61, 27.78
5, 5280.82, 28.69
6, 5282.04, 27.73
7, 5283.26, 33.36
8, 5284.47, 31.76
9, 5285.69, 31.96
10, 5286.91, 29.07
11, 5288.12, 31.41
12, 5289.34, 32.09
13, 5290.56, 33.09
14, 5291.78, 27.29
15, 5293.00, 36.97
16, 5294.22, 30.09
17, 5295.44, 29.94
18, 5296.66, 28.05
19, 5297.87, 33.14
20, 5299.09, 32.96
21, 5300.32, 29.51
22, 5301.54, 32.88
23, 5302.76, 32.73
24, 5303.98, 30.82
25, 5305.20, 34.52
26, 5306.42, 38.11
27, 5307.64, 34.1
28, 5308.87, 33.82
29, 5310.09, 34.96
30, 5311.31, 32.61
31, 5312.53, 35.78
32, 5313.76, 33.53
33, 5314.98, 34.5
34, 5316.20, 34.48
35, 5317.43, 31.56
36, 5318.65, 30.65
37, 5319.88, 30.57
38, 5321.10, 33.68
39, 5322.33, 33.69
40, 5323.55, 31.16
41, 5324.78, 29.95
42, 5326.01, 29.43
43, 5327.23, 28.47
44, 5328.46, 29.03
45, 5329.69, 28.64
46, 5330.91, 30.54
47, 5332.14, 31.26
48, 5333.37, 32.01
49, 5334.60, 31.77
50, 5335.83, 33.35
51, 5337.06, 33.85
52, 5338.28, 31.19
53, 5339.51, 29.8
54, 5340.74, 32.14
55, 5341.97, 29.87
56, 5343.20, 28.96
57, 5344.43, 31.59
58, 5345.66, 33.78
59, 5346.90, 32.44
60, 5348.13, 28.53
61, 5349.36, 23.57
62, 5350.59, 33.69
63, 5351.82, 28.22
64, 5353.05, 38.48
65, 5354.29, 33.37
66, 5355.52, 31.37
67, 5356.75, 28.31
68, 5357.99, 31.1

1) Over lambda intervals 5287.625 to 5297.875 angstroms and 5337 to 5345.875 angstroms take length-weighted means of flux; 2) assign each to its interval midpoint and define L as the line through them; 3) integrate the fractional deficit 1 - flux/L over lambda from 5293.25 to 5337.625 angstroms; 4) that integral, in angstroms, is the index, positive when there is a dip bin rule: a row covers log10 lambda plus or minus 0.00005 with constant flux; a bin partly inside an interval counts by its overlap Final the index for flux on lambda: -1.3 angstroms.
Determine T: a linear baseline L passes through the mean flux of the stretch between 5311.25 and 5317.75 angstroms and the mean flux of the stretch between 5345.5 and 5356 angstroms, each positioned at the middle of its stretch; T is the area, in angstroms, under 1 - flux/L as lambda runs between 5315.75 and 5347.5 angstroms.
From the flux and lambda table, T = 1.4 angstroms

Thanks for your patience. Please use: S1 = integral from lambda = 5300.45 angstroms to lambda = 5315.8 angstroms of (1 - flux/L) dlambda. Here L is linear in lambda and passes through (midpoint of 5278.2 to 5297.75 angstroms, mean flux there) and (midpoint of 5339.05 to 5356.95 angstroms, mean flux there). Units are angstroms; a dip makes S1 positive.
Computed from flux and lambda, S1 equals -1.6 angstroms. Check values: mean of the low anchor 30.6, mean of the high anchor 31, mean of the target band 33.9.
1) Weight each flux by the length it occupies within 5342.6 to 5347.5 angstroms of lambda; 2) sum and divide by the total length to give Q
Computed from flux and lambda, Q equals 31.6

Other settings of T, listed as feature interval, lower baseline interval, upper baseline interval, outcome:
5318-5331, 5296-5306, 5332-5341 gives 0.6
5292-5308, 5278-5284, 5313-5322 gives -0.7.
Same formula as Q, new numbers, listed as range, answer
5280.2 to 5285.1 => 30.4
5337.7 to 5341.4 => 31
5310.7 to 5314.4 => 34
